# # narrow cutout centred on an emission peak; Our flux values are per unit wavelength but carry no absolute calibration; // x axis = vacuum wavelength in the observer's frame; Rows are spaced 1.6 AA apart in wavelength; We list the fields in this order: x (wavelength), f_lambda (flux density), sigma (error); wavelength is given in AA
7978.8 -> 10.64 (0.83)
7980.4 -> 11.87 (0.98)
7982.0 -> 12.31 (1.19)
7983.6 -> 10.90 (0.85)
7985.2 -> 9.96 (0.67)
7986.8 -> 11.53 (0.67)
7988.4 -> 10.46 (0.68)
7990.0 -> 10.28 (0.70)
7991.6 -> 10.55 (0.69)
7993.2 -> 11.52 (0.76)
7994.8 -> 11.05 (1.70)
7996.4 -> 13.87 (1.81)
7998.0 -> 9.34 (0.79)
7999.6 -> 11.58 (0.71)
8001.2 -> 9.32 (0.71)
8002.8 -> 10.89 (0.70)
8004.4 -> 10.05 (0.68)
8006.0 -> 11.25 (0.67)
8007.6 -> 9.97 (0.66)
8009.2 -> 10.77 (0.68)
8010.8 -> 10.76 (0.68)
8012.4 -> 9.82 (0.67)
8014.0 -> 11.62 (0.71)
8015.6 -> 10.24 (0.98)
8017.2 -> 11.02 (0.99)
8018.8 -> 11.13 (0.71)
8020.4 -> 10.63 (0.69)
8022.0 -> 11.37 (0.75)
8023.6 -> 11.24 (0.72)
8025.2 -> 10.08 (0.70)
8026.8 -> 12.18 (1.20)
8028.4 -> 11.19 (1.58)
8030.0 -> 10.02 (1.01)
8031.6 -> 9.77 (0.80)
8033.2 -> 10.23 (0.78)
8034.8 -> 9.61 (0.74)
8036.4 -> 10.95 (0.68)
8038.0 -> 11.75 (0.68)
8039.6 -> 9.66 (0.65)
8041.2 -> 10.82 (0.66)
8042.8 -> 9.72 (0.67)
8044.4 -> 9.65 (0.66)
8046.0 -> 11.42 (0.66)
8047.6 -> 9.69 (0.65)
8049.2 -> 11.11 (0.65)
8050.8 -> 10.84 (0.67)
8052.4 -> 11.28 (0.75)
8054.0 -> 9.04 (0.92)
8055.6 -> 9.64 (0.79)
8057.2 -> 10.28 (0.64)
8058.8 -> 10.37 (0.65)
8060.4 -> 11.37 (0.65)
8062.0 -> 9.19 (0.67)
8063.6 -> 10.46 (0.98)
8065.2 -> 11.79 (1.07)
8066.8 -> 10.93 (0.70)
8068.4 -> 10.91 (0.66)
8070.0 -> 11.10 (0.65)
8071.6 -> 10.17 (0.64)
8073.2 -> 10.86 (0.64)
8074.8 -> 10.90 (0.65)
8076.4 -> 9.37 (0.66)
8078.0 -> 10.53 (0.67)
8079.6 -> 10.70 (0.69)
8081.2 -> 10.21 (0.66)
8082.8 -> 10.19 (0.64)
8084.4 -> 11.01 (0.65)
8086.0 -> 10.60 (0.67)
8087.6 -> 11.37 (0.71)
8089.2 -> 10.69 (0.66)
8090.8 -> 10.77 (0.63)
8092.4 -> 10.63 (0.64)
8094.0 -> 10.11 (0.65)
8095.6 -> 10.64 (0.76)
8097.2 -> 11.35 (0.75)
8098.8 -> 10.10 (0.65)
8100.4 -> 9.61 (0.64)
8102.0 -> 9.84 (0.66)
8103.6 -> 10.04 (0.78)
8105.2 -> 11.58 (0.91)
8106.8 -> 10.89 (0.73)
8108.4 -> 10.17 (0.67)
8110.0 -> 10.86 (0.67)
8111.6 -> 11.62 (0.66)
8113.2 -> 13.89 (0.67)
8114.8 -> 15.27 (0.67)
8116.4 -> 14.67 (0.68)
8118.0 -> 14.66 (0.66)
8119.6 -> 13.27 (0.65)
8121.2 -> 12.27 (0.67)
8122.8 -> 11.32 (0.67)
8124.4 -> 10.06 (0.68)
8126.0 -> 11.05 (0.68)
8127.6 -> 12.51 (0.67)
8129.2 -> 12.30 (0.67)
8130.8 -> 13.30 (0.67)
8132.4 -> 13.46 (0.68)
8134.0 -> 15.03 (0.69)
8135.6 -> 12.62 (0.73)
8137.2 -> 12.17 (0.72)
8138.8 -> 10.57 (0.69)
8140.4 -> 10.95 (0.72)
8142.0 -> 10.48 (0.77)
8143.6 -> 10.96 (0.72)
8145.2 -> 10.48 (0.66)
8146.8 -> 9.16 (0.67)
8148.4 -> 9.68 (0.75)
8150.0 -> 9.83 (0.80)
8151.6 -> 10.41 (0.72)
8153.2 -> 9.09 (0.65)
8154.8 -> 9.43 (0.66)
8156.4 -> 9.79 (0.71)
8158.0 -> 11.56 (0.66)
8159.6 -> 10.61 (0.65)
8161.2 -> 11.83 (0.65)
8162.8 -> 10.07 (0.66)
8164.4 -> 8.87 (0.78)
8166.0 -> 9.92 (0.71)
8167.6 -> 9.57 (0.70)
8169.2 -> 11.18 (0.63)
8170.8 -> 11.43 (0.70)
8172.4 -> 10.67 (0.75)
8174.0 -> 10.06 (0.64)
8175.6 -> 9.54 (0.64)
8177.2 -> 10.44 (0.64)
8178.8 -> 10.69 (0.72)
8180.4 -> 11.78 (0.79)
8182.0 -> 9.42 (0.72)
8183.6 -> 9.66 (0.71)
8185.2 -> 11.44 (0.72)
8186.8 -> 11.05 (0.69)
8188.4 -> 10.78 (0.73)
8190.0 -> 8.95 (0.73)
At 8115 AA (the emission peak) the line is [S II] 6716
